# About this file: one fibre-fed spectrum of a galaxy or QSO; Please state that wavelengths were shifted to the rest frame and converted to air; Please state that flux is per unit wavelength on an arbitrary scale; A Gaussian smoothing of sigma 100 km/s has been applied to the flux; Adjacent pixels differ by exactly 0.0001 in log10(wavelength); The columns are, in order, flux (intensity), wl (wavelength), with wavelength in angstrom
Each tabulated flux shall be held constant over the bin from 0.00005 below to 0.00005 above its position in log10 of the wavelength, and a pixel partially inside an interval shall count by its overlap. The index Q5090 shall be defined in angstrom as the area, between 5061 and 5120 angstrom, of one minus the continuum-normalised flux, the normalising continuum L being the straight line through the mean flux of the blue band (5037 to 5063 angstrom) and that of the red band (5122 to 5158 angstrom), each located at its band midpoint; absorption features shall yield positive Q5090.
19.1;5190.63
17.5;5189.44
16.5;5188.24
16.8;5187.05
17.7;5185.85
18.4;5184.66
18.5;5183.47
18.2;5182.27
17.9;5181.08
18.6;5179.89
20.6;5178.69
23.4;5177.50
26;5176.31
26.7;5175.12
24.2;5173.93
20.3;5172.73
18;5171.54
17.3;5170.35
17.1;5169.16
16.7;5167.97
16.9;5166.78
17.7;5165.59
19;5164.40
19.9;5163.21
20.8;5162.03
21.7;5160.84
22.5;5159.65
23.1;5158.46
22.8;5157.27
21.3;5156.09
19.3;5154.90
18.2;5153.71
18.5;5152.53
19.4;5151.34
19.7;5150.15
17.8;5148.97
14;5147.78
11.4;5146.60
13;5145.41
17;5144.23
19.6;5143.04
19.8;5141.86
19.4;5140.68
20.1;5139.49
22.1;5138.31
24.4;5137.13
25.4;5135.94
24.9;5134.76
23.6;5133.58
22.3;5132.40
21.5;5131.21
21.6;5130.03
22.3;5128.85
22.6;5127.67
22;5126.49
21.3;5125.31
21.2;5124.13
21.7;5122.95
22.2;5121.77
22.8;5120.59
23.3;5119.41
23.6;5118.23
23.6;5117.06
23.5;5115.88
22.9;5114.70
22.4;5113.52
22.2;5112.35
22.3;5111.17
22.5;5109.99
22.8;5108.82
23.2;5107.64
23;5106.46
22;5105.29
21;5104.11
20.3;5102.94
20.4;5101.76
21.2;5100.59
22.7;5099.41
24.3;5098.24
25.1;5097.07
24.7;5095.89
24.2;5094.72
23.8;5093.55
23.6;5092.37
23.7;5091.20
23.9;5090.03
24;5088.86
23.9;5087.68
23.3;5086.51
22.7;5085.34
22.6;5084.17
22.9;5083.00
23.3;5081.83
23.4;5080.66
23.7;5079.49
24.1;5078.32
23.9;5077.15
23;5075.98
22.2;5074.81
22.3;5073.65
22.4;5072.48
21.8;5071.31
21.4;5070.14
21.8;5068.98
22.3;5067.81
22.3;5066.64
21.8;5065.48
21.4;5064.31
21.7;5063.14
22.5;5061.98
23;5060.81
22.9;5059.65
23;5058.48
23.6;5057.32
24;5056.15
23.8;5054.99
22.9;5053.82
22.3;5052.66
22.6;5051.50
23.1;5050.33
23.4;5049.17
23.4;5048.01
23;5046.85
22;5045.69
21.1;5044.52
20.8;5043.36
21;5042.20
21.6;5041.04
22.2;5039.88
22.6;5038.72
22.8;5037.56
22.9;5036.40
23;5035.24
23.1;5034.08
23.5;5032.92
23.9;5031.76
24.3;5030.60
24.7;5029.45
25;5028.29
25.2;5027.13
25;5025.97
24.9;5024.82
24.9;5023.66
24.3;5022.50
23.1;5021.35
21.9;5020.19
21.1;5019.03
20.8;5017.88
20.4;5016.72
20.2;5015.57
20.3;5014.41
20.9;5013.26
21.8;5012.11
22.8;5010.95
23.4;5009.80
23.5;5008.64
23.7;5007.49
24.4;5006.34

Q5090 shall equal -3.5 angstrom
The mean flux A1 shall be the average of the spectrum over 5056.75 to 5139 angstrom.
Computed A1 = 22.8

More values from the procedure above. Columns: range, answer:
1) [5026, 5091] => 22.9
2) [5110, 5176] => 20.7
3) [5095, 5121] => 22.7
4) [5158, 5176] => 20.2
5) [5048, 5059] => 23.2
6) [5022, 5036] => 24.3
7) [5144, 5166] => 18.8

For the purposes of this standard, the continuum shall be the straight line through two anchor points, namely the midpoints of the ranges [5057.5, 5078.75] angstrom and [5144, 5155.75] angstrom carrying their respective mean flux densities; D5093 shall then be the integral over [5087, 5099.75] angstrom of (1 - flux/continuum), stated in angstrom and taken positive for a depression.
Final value -2.0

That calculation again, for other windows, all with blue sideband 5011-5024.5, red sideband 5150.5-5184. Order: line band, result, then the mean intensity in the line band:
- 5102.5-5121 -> -1.61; 22.6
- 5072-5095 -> -2.41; 23.3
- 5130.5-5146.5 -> -0.17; 20.7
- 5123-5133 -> -0.60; 21.8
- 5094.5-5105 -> -0.82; 22.6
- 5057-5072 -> -0.63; 22.2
